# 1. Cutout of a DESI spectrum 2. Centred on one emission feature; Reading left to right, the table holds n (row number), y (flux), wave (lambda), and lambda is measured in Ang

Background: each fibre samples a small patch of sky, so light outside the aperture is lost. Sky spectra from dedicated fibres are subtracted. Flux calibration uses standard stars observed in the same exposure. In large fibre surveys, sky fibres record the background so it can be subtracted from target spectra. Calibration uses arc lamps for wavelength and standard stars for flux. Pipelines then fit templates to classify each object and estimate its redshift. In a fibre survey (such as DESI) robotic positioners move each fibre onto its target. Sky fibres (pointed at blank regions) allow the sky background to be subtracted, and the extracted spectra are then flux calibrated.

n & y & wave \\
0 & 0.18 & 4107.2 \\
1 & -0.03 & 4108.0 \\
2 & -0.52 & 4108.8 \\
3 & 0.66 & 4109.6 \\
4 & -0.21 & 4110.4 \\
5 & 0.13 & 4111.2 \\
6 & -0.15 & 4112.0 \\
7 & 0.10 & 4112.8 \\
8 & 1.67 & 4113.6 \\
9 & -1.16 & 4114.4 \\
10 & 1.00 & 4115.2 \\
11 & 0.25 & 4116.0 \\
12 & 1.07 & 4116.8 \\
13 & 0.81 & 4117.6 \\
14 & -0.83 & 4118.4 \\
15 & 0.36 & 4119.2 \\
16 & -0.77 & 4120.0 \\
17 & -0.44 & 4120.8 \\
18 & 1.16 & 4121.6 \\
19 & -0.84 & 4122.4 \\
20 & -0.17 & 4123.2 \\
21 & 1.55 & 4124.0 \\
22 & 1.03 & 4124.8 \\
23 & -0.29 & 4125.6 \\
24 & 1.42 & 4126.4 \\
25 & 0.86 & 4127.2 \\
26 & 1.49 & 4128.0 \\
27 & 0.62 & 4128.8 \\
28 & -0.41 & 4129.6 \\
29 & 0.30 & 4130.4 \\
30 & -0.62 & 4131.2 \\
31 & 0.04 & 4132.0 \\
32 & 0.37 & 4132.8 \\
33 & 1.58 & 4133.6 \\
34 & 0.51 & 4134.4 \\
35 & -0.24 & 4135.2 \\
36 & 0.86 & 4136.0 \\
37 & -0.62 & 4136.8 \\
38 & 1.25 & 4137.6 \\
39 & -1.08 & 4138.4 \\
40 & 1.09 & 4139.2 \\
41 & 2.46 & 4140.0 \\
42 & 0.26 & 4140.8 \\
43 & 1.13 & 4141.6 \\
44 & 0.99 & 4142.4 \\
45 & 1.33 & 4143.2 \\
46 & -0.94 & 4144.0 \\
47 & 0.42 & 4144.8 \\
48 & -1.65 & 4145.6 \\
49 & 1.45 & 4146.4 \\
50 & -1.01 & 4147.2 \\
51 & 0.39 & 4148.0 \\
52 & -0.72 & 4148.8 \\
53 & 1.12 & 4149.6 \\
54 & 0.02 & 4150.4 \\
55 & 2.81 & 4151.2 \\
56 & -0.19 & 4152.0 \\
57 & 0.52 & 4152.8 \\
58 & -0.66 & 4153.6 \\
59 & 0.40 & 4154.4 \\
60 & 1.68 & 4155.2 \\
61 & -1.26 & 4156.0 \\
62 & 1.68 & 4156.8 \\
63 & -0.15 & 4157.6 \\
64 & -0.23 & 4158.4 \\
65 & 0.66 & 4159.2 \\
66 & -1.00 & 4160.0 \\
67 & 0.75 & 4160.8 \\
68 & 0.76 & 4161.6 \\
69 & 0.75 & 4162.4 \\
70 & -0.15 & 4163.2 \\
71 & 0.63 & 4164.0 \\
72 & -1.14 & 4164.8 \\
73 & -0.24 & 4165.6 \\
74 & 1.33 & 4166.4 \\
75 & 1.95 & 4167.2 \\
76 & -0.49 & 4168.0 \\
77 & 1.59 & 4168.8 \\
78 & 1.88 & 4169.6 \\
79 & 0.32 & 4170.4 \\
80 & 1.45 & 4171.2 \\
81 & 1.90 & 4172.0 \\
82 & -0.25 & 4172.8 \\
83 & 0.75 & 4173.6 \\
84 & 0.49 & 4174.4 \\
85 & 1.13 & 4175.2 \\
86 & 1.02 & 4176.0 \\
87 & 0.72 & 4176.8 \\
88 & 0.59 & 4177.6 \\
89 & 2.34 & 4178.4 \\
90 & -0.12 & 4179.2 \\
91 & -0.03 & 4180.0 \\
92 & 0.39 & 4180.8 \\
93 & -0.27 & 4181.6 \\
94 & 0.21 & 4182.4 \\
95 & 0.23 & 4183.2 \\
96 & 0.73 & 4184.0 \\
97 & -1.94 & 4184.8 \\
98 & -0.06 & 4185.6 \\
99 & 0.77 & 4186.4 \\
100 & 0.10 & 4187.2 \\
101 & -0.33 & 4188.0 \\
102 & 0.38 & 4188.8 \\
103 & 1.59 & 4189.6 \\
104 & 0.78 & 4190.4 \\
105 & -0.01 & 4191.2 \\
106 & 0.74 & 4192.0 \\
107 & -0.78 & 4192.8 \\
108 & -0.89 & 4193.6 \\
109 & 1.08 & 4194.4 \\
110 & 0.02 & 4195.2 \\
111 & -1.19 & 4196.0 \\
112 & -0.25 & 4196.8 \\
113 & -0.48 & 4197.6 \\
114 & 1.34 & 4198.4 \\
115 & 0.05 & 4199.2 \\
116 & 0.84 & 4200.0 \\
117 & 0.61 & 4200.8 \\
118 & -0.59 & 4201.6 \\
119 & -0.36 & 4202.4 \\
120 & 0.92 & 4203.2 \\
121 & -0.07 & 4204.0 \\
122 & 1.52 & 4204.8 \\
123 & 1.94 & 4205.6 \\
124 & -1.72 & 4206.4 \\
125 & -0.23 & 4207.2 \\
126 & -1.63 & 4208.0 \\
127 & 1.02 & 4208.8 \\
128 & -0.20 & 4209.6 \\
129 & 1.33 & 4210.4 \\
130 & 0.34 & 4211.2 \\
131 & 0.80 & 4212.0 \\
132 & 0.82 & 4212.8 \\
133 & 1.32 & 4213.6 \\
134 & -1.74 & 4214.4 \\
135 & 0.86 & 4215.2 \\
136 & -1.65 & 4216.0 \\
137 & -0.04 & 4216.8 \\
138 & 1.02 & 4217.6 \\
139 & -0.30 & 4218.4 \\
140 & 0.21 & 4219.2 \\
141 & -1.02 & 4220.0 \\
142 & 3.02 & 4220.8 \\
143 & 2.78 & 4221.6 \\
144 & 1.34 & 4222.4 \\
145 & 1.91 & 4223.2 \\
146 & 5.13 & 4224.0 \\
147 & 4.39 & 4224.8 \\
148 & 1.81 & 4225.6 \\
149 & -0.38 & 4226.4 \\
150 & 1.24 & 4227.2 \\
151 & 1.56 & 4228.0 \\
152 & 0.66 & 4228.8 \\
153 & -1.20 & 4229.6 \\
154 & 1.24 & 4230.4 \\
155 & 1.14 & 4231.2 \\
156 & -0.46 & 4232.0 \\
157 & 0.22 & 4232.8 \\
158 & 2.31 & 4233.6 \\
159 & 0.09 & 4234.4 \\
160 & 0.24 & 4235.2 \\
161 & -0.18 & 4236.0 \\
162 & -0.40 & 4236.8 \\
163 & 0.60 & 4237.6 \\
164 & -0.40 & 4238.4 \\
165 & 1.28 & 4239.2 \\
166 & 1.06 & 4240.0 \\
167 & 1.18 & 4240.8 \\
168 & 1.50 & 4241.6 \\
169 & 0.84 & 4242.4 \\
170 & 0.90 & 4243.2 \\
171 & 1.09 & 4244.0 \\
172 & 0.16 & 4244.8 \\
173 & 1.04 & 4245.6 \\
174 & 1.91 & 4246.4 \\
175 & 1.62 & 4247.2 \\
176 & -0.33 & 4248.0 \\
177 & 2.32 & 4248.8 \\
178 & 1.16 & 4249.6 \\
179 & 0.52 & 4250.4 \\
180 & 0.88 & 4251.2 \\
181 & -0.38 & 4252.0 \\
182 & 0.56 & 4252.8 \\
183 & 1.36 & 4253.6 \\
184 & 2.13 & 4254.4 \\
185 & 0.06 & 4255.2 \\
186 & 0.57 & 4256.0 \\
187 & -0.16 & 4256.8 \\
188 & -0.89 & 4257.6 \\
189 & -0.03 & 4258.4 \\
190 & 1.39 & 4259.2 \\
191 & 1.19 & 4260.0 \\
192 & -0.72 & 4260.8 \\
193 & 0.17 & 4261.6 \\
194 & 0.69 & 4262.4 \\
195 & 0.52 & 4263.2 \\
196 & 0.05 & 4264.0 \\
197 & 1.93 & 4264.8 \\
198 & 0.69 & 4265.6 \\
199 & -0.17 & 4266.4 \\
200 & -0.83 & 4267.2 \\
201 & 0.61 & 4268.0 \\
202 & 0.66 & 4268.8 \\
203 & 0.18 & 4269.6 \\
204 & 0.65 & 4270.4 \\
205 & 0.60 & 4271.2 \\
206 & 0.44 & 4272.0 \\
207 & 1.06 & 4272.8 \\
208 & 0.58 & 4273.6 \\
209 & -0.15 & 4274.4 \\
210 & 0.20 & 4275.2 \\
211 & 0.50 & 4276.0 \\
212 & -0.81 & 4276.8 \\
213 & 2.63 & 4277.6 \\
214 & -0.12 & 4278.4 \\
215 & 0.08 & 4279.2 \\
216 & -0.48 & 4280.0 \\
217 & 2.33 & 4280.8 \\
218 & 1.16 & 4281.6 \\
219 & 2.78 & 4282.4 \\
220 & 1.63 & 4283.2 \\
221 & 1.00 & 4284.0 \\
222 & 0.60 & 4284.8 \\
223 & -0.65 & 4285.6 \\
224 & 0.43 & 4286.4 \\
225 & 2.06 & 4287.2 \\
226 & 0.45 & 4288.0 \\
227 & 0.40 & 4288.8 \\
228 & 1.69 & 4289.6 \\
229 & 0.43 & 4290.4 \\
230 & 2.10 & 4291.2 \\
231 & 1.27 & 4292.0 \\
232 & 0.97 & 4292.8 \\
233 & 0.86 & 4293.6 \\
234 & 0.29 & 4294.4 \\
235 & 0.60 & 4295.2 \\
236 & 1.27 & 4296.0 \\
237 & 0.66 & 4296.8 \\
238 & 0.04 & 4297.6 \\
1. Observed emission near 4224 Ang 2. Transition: [O II] 3727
